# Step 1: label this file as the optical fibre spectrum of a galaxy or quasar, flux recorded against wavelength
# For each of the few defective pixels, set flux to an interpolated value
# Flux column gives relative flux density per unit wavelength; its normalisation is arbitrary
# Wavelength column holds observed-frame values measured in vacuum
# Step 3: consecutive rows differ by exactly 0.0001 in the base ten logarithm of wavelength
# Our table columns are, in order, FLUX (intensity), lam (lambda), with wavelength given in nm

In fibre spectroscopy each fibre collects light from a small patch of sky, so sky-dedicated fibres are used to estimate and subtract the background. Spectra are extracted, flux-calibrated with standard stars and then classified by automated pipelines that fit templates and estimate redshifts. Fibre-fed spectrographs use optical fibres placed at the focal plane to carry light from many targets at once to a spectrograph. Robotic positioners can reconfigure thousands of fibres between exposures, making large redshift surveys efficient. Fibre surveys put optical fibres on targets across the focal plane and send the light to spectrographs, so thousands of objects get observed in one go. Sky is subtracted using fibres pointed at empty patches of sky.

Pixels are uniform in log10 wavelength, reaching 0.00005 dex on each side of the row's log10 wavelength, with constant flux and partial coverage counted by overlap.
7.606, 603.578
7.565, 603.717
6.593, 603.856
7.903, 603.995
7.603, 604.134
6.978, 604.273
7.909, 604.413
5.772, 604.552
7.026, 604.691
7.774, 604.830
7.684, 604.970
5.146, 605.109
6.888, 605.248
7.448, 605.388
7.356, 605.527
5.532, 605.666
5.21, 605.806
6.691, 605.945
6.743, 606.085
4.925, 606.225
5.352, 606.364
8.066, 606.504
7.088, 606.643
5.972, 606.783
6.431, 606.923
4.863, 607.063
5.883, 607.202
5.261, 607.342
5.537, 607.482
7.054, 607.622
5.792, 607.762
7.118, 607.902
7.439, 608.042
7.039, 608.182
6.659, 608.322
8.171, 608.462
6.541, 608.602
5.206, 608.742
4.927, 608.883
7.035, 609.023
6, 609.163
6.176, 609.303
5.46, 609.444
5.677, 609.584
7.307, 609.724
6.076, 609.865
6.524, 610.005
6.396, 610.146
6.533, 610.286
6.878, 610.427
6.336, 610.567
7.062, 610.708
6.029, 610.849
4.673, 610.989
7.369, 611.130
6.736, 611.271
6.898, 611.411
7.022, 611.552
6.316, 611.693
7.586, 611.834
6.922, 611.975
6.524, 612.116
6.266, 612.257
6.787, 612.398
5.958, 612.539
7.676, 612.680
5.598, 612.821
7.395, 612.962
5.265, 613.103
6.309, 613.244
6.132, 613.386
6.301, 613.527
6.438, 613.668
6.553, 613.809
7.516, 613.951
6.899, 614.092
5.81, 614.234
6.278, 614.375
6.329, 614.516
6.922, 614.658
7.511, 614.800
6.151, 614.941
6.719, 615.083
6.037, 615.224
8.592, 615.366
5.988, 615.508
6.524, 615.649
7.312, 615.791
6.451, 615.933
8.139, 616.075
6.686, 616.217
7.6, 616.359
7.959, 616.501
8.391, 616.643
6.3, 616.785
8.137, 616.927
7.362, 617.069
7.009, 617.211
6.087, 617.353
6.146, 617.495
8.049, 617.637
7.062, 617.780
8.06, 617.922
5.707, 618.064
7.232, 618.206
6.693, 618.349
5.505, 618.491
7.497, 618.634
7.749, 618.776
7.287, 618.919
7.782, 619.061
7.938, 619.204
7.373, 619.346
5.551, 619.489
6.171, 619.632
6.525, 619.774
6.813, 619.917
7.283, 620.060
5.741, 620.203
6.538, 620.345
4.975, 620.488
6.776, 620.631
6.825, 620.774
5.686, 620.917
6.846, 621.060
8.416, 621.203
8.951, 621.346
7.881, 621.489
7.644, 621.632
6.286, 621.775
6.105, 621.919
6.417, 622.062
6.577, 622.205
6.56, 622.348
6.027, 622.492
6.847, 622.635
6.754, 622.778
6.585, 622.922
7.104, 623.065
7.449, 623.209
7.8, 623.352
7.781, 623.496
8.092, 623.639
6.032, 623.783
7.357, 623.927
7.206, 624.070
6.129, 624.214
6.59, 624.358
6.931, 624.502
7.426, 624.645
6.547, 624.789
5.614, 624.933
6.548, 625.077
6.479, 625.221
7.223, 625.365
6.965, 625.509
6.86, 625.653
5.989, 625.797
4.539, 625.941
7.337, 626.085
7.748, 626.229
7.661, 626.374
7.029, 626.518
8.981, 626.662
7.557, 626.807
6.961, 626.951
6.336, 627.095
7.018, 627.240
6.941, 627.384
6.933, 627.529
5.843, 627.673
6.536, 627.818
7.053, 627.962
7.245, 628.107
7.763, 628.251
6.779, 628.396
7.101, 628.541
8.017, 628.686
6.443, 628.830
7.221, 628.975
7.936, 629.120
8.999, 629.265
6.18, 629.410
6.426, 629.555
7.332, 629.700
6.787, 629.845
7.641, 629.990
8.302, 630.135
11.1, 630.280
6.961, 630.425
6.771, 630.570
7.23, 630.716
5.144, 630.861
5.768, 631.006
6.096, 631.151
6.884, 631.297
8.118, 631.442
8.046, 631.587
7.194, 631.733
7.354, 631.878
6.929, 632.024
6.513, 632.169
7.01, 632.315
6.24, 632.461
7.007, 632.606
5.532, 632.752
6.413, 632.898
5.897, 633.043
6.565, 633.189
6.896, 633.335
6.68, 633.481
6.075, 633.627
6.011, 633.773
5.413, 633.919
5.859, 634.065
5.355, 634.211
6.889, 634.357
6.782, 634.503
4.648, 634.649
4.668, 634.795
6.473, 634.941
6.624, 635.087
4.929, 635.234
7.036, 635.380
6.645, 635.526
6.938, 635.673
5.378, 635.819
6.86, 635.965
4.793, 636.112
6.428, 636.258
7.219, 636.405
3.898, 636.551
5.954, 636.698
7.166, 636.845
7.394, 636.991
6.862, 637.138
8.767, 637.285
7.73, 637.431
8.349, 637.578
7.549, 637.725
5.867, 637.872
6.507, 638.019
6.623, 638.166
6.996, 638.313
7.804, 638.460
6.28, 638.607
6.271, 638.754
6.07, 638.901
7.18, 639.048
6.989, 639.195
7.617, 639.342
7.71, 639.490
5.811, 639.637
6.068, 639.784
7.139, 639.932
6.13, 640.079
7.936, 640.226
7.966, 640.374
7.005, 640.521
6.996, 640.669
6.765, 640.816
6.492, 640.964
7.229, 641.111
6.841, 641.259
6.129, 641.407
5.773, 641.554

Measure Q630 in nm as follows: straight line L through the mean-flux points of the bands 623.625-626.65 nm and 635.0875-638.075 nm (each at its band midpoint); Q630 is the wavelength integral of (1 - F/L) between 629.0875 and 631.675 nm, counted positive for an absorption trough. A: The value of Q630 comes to -0.23 nm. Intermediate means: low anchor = 6.79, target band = 7.31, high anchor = 6.61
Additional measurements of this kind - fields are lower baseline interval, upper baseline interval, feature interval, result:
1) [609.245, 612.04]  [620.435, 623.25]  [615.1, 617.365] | -0.173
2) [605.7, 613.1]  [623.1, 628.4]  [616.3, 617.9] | -0.155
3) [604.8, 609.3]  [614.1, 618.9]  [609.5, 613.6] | 0.102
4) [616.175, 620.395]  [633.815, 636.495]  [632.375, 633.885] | -0.038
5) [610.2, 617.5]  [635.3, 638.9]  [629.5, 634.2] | -0.060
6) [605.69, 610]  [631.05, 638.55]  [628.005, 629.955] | -0.233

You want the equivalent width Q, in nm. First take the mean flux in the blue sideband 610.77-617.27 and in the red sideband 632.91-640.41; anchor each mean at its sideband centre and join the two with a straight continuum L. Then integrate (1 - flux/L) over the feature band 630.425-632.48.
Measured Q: -0.074 nm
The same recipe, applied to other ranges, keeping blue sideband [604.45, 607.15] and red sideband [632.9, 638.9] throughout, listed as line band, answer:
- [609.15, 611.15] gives 0.05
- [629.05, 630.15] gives -0.17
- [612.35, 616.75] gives -0.24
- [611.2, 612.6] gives -0.06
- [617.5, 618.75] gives -0.10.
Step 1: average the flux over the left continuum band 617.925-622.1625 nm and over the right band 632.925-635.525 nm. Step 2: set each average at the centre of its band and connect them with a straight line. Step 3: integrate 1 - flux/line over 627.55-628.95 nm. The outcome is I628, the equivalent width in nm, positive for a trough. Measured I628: -0.13 nm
